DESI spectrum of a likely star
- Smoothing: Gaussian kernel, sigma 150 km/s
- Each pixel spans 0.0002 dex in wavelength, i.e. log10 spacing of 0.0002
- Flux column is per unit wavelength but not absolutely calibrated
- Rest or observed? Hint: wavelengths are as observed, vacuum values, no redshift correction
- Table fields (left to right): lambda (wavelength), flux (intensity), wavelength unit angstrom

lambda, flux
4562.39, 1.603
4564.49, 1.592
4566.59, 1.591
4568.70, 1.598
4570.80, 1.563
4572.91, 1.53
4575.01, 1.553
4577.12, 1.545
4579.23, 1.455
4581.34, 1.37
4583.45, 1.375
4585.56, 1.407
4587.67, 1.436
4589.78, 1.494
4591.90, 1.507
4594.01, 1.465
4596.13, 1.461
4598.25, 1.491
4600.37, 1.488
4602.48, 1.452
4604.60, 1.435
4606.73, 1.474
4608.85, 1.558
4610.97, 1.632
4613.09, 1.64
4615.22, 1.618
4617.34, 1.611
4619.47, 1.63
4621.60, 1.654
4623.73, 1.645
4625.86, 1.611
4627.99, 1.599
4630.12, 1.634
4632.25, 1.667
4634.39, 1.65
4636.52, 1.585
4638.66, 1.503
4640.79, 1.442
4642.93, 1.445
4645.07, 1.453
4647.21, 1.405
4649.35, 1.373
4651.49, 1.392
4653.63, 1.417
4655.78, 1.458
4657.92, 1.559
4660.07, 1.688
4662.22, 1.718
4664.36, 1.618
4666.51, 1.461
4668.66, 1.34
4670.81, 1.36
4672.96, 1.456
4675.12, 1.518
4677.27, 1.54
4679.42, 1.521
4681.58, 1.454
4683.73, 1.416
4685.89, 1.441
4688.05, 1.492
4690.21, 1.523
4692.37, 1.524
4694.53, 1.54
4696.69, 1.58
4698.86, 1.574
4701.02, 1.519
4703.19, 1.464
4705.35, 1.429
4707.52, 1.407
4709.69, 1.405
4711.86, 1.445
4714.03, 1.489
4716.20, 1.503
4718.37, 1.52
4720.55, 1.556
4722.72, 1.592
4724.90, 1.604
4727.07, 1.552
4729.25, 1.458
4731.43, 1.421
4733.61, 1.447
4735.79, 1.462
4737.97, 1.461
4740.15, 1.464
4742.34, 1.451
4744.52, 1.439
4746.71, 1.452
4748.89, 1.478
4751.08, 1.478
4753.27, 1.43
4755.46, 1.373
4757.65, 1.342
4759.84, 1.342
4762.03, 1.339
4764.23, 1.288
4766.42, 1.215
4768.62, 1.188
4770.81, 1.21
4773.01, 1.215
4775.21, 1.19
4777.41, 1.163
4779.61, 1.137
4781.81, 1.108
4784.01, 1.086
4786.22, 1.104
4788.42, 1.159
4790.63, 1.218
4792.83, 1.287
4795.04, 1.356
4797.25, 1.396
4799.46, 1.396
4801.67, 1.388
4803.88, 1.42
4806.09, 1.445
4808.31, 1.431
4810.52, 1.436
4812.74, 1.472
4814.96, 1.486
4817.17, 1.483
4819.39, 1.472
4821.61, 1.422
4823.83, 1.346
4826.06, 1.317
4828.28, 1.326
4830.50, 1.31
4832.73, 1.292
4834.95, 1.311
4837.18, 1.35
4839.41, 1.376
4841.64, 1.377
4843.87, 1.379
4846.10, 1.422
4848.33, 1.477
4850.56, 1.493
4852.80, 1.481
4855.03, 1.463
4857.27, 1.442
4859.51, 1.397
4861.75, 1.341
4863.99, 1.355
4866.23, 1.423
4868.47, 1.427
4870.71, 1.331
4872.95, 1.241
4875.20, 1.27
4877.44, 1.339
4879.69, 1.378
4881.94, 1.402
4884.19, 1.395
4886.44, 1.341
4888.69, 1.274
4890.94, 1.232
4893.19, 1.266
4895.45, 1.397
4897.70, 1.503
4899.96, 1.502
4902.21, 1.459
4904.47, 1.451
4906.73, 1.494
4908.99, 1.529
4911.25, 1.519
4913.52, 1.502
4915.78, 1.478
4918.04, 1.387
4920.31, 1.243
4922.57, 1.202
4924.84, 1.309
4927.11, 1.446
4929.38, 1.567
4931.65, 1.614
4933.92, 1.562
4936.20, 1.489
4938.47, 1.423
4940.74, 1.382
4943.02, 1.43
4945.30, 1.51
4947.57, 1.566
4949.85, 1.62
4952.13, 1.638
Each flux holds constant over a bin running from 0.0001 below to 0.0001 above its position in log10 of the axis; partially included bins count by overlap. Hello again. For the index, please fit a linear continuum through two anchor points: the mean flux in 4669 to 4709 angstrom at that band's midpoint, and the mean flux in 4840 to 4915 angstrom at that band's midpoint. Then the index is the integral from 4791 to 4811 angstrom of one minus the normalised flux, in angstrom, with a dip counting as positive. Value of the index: 0.7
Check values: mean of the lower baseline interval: 1.48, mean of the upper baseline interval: 1.4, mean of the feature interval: 1.39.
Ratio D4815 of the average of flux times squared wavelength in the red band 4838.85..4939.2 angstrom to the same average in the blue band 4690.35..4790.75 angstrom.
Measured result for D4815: 1.1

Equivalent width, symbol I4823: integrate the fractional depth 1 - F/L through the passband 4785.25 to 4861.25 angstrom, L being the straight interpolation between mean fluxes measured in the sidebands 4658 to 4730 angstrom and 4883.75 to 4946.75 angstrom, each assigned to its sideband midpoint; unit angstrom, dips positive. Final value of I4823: 4.1 angstrom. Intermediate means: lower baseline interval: 1.51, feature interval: 1.38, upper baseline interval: 1.43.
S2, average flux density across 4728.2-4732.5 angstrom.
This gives 1.44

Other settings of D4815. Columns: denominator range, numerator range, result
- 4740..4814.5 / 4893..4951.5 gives 1.17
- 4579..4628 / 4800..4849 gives 1.01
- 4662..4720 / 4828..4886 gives 0.99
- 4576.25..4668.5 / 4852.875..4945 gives 1.04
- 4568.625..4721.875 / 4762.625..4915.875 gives 0.98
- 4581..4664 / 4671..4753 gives 1.01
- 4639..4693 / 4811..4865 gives 1.02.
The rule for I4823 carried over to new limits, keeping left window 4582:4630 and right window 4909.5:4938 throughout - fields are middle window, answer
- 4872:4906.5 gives 2.05 angstrom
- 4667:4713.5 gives 1.08 angstrom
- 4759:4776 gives 2.74 angstrom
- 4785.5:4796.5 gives 1.83 angstrom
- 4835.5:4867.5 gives 1.17 angstrom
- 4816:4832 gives 0.99 angstrom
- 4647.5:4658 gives 0.64 angstrom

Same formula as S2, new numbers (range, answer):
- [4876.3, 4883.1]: 1.37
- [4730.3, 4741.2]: 1.45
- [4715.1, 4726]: 1.56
